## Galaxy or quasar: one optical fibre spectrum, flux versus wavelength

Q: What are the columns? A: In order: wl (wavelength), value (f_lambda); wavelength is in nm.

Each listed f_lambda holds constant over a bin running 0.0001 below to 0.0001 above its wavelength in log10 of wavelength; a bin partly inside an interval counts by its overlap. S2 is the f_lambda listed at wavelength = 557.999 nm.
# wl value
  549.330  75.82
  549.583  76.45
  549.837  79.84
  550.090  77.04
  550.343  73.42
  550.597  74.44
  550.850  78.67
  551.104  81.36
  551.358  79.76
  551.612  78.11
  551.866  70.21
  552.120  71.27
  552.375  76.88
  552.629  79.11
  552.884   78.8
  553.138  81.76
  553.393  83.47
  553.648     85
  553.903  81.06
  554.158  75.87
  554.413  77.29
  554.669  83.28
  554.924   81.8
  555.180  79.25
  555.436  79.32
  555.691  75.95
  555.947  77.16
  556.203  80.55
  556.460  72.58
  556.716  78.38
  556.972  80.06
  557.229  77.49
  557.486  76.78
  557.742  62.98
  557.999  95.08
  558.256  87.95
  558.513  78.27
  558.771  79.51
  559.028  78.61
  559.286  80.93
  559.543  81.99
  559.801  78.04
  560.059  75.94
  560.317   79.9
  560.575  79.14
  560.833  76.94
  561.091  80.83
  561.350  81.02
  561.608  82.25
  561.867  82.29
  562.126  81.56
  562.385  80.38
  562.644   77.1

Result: 95.08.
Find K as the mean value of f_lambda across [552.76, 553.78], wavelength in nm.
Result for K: 82.3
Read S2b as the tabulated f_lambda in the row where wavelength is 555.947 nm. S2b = 77.16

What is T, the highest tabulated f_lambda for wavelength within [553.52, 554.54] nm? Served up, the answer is 85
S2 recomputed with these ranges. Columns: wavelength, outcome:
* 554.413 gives 77.29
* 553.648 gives 85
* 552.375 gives 76.88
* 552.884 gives 78.8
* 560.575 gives 79.14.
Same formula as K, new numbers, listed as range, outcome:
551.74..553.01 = 75.2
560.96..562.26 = 81.6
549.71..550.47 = 76.8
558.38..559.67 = 79.9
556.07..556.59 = 76.5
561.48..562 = 82.2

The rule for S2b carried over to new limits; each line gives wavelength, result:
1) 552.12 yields 71.27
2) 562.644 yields 77.1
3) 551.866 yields 70.21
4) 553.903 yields 81.06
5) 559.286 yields 80.93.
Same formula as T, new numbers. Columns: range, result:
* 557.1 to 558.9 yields 95.08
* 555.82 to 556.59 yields 80.55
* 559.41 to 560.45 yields 81.99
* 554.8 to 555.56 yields 81.8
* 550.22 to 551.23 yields 81.36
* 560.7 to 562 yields 82.29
